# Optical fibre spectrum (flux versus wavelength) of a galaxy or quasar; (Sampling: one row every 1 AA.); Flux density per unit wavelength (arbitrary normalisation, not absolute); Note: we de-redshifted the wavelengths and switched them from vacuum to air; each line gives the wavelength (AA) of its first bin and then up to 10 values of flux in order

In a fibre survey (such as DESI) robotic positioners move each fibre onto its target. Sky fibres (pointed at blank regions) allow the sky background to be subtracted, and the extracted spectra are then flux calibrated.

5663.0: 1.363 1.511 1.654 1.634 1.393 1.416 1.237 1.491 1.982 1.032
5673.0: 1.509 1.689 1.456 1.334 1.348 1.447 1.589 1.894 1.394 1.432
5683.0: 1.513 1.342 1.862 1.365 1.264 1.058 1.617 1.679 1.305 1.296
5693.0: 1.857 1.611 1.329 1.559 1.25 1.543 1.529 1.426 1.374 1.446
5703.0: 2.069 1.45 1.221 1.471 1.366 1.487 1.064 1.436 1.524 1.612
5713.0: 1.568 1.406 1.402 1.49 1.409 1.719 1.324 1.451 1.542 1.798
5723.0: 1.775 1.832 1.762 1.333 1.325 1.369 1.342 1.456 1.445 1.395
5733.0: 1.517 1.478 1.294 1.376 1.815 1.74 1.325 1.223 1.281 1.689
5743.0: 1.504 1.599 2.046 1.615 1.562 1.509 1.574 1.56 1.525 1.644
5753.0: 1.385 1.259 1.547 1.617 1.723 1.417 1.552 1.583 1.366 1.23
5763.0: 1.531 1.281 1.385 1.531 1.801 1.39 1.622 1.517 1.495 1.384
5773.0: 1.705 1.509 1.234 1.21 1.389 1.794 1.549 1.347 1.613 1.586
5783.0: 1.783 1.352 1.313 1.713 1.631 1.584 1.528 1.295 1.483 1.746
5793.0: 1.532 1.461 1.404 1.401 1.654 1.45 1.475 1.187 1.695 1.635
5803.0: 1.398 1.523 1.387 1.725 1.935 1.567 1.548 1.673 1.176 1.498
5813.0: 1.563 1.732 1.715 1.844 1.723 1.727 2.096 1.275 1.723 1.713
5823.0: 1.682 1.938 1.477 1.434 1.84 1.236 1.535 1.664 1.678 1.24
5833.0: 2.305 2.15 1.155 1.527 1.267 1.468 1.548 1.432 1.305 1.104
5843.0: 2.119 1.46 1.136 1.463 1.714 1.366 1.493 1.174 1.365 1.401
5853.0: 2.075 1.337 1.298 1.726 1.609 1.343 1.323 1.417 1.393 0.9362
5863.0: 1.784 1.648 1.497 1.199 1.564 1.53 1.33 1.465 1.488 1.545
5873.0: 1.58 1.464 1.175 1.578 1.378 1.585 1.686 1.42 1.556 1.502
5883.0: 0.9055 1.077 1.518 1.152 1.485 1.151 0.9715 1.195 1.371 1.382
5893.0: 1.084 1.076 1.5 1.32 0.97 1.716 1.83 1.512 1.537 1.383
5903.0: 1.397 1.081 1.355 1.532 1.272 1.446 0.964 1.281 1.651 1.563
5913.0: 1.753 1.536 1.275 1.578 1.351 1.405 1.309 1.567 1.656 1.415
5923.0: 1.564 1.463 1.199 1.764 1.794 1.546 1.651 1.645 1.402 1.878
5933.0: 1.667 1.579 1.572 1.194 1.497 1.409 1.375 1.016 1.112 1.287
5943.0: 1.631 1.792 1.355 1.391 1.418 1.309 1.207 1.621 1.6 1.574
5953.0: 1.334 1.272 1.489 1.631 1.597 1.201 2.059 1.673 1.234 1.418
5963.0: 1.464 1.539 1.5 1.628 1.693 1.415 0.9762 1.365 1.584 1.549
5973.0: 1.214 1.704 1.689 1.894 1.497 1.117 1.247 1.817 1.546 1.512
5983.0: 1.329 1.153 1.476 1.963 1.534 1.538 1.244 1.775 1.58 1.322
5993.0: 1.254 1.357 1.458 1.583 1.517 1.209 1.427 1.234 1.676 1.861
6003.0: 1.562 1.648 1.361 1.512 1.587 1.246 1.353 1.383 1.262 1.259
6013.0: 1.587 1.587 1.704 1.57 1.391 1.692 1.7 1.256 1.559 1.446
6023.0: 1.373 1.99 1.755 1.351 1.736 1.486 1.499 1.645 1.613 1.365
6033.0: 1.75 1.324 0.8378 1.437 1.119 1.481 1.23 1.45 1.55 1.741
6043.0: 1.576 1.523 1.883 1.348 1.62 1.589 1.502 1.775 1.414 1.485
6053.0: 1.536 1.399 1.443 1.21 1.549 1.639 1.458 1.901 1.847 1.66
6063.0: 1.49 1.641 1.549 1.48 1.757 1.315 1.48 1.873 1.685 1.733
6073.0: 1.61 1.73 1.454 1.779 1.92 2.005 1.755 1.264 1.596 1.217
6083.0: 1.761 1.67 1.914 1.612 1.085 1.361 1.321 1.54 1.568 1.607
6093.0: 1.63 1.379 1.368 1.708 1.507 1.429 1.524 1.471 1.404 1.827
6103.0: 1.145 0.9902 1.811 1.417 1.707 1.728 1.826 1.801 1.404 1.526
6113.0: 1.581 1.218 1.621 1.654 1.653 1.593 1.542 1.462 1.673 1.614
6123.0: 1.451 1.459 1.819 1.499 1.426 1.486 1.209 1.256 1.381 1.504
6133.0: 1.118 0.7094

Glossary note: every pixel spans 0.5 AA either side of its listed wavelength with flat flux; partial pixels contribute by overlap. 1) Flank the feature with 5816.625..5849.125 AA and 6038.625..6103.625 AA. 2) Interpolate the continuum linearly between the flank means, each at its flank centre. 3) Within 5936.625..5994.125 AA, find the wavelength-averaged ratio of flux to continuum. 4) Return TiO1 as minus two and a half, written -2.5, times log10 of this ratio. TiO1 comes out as 0.07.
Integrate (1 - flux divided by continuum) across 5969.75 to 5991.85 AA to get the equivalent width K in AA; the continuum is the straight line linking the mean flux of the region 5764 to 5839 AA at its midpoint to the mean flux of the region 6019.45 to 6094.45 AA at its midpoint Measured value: 0.5 AA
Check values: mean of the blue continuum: 1.56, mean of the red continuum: 1.55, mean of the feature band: 1.51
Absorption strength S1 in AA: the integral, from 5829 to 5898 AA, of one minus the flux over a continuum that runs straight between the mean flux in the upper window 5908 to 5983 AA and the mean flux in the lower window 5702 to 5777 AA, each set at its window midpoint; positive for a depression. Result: 2.64 AA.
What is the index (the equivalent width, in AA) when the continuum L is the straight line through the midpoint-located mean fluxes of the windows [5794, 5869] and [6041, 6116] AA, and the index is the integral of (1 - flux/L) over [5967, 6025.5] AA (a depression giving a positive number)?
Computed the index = 2.4 AA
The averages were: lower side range 1.54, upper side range 1.57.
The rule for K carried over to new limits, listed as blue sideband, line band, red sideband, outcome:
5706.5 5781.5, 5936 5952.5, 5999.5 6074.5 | 1.3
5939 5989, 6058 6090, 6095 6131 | -2.1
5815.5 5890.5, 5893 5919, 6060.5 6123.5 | 1.8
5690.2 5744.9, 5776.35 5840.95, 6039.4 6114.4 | -2.6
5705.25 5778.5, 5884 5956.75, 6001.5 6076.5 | 4.6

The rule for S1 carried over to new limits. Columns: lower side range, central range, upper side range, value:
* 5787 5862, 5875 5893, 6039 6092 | 2.5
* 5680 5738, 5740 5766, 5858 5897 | -1.0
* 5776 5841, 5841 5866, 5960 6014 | 1.4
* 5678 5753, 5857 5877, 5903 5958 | 0.4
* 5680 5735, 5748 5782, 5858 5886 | -0.8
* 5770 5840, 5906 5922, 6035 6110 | 1.2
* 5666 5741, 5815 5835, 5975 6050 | -2.7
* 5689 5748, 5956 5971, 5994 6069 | 0.2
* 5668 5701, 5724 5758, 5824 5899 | -1.1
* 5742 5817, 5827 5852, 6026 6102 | 0.6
